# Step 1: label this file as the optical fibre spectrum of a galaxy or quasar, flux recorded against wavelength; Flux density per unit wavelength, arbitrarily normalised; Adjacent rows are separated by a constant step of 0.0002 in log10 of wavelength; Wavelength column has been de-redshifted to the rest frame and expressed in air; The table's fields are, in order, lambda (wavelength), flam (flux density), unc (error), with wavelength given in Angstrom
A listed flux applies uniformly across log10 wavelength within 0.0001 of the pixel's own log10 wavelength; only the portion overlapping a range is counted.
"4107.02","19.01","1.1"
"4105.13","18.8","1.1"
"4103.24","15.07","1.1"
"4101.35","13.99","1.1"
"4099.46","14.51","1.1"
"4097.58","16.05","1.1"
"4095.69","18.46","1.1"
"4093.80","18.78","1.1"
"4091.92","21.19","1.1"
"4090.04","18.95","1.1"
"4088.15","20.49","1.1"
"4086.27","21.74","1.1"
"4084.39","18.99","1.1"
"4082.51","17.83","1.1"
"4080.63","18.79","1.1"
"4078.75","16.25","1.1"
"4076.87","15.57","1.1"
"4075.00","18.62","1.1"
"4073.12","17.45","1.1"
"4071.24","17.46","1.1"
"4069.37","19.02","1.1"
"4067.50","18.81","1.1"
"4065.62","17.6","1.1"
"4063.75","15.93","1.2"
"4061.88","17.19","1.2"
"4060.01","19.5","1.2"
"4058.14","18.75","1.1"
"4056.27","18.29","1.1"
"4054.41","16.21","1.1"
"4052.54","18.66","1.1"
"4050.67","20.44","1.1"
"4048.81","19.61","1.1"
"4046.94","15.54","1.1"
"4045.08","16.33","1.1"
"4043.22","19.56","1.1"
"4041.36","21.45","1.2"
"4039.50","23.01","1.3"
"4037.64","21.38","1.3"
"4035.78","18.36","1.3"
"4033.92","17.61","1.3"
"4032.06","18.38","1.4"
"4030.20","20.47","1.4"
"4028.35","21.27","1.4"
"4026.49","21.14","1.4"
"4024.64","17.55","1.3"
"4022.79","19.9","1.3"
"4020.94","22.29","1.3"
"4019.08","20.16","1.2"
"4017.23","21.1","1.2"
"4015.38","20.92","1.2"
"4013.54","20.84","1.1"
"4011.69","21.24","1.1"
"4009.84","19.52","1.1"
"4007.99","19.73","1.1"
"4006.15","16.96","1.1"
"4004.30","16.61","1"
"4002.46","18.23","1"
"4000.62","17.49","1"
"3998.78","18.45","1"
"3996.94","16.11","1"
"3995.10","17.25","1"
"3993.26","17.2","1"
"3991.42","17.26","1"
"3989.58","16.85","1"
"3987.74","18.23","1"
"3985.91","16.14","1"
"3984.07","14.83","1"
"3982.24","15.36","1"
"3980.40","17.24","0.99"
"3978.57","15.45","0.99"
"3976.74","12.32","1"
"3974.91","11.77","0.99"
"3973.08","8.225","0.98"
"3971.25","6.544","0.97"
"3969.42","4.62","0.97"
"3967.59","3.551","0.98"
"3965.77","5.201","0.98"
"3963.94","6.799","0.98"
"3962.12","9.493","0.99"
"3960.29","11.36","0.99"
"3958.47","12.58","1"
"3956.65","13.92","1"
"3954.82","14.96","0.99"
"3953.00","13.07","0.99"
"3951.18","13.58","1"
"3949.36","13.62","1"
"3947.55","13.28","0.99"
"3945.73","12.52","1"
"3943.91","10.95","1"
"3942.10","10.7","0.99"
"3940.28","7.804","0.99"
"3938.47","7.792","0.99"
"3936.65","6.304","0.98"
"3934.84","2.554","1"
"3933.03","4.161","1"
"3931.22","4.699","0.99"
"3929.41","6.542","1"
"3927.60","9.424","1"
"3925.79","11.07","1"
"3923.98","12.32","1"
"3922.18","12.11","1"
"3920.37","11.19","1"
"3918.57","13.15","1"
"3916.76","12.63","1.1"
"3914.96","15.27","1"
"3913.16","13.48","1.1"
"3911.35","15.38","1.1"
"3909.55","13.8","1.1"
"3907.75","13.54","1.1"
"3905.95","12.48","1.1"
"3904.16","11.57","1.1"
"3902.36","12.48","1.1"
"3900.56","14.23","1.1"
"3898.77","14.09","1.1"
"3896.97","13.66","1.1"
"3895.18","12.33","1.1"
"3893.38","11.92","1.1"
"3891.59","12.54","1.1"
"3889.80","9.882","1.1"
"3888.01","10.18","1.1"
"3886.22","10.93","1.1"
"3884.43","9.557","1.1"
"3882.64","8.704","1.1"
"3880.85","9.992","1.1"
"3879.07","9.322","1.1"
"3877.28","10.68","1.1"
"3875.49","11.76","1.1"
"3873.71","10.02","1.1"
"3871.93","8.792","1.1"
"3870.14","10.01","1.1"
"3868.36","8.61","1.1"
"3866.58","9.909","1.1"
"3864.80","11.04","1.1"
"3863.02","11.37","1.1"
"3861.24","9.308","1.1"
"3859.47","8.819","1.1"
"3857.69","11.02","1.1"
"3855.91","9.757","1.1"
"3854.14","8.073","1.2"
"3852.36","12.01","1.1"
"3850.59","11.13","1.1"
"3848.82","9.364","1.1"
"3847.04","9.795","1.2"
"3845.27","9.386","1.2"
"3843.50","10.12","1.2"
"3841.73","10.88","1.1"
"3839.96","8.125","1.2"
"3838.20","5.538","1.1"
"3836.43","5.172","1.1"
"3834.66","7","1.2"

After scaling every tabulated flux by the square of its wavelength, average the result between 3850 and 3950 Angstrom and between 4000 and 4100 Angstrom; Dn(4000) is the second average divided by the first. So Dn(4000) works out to 1.90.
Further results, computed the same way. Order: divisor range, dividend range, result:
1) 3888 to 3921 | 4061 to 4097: 1.55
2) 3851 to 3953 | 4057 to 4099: 1.85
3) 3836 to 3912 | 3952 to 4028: 1.53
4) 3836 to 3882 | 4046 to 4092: 2.11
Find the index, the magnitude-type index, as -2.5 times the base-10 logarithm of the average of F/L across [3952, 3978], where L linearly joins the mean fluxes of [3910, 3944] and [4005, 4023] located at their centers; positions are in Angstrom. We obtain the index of 0.42 mag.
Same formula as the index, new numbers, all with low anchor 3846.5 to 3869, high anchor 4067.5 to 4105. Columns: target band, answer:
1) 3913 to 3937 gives 0.27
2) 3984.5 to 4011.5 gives -0.18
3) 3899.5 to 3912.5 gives -0.14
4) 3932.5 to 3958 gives 0.24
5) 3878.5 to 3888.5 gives 0.12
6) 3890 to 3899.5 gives -0.12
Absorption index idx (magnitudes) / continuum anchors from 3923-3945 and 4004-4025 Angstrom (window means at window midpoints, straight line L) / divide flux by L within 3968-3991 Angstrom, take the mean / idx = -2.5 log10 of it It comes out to 0.15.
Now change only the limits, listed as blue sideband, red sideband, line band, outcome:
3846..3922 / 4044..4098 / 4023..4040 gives -0.18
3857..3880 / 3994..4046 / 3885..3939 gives 0.13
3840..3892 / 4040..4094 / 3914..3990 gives 0.24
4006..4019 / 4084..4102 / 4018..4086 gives 0.03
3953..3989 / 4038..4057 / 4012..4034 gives -0.22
